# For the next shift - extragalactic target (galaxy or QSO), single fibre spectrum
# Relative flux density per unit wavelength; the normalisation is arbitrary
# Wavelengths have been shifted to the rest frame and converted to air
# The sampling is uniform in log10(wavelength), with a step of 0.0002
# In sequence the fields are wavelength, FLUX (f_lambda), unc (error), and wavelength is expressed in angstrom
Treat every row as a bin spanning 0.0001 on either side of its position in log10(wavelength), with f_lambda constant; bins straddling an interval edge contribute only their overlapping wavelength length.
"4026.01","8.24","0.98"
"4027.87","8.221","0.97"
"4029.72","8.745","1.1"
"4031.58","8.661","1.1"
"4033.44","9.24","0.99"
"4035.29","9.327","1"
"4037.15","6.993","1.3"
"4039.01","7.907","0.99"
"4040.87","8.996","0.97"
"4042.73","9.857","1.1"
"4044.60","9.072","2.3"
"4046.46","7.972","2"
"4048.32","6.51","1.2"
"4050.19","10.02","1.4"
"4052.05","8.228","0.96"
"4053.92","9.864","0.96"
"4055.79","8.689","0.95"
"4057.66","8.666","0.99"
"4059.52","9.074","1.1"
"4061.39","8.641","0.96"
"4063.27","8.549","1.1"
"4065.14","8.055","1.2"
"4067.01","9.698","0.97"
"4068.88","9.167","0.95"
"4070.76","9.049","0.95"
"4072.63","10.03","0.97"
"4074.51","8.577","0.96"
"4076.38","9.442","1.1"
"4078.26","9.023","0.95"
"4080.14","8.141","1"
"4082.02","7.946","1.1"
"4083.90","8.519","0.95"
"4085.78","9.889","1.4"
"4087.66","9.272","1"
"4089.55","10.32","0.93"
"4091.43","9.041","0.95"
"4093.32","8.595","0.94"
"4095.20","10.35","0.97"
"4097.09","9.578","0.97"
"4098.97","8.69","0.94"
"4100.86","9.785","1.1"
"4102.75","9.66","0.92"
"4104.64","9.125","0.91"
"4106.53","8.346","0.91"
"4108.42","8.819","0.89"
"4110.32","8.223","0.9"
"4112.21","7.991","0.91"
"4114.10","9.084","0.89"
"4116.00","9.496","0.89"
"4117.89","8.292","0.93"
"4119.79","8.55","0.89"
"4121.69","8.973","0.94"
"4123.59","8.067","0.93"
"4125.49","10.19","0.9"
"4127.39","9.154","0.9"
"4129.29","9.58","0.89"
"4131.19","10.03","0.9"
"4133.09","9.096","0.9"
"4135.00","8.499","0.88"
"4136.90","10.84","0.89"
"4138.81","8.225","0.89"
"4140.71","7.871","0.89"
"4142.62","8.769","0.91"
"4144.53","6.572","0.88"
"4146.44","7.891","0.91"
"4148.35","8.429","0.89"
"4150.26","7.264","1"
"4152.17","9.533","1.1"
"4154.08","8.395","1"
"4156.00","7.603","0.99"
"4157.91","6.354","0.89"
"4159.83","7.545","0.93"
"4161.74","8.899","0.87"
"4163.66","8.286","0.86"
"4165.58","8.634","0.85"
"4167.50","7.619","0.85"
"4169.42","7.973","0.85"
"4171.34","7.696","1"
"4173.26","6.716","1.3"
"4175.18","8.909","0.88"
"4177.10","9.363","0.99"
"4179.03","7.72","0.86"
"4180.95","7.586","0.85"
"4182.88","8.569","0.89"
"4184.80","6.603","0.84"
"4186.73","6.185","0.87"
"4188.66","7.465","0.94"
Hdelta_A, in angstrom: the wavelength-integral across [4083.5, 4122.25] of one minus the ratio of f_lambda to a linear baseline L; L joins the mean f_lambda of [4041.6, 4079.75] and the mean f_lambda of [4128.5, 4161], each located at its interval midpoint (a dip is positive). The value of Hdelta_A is -2.0 angstrom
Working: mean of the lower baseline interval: 8.9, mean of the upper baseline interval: 8.38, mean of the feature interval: 9.08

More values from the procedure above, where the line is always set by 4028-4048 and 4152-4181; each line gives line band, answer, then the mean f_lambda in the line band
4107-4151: -2.7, 8.69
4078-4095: -1.3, 9.03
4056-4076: -1.1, 8.96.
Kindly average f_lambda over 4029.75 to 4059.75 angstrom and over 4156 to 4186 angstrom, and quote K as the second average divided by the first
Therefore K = 0.9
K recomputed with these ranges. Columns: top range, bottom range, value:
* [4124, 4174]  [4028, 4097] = 0.94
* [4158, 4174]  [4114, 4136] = 0.86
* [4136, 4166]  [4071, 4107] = 0.89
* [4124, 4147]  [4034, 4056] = 1.03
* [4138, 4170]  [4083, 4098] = 0.85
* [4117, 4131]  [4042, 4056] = 1.03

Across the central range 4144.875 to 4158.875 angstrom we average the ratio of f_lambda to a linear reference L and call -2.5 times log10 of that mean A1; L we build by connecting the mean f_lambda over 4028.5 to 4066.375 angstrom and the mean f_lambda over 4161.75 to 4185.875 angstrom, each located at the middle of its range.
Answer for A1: 0.03 mag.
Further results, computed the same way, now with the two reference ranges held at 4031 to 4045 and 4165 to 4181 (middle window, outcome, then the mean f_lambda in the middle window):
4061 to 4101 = -0.072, 9.1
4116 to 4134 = -0.105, 9.13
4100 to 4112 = -0.067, 8.92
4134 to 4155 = -0.027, 8.39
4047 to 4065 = 0.000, 8.65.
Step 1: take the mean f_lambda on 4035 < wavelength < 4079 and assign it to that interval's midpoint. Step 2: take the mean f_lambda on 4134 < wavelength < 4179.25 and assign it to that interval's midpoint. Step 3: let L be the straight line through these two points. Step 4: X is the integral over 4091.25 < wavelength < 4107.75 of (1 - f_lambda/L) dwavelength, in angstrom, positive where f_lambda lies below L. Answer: -1.4 angstrom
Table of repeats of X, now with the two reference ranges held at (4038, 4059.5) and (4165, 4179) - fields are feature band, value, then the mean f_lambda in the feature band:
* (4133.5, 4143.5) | -0.7 angstrom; 8.85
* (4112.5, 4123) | -0.5 angstrom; 8.79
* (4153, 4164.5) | 0.4 angstrom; 7.86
